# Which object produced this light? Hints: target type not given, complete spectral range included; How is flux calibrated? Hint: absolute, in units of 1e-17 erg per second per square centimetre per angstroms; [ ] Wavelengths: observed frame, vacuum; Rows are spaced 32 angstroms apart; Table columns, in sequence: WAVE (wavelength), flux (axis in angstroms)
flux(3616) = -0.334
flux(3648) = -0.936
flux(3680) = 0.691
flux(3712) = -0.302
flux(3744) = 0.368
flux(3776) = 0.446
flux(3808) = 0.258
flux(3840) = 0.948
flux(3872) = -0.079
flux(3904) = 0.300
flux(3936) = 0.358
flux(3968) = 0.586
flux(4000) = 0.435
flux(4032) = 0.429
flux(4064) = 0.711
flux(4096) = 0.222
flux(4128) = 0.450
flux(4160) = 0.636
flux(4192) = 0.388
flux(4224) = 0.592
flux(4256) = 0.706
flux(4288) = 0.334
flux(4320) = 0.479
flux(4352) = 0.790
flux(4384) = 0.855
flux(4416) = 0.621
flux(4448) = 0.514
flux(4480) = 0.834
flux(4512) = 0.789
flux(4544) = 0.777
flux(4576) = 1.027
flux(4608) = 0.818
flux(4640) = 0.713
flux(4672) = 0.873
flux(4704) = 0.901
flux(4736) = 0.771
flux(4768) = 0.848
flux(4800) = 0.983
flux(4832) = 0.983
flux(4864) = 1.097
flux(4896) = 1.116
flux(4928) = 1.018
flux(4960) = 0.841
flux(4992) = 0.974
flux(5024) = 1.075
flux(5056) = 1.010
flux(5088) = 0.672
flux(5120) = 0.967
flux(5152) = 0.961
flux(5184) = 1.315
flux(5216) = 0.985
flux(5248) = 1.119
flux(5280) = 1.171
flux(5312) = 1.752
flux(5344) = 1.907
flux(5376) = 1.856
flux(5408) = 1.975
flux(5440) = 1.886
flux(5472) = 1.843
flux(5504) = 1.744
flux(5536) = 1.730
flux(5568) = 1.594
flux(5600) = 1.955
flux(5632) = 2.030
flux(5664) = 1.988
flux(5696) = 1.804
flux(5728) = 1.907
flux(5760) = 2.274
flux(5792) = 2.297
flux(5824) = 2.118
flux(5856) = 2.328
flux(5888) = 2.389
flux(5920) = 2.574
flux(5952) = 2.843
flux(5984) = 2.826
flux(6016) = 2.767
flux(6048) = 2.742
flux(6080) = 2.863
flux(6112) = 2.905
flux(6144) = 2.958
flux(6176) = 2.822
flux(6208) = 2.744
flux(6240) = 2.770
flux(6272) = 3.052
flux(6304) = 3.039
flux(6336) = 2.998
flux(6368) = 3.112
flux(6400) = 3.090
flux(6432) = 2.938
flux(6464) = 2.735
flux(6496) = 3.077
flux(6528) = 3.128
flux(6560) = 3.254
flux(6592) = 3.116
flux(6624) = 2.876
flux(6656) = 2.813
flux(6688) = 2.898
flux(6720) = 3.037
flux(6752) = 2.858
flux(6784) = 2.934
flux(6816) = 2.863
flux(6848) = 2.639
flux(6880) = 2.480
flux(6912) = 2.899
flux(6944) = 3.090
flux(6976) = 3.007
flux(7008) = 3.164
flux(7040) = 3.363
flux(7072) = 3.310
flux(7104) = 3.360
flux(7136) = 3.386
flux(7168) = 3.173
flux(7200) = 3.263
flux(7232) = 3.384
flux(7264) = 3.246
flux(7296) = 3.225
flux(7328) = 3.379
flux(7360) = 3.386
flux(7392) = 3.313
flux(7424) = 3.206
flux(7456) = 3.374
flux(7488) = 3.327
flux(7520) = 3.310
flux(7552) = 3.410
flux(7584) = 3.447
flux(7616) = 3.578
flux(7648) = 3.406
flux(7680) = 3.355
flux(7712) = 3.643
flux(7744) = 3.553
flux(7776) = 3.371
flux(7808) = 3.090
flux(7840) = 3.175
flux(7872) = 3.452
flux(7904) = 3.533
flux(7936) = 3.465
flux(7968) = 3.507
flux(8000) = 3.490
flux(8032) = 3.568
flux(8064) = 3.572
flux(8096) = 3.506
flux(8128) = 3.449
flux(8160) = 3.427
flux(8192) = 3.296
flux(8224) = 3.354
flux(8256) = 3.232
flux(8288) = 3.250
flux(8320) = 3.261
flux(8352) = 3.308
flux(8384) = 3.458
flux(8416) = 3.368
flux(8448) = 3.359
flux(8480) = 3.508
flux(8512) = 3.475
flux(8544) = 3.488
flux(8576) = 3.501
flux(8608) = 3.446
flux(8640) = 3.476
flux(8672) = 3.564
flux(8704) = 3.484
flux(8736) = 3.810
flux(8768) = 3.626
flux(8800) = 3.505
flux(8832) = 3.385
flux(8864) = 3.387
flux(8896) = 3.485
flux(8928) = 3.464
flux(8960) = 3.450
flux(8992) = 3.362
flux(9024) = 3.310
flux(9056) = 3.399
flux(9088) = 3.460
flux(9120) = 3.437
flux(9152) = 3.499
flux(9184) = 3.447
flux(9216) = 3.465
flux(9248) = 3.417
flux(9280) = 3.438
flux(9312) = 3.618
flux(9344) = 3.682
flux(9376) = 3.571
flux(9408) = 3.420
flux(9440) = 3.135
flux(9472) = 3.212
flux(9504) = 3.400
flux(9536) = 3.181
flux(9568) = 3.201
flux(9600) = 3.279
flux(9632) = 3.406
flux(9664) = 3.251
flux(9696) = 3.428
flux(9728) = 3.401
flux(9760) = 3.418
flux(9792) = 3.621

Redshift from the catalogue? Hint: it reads 0.327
